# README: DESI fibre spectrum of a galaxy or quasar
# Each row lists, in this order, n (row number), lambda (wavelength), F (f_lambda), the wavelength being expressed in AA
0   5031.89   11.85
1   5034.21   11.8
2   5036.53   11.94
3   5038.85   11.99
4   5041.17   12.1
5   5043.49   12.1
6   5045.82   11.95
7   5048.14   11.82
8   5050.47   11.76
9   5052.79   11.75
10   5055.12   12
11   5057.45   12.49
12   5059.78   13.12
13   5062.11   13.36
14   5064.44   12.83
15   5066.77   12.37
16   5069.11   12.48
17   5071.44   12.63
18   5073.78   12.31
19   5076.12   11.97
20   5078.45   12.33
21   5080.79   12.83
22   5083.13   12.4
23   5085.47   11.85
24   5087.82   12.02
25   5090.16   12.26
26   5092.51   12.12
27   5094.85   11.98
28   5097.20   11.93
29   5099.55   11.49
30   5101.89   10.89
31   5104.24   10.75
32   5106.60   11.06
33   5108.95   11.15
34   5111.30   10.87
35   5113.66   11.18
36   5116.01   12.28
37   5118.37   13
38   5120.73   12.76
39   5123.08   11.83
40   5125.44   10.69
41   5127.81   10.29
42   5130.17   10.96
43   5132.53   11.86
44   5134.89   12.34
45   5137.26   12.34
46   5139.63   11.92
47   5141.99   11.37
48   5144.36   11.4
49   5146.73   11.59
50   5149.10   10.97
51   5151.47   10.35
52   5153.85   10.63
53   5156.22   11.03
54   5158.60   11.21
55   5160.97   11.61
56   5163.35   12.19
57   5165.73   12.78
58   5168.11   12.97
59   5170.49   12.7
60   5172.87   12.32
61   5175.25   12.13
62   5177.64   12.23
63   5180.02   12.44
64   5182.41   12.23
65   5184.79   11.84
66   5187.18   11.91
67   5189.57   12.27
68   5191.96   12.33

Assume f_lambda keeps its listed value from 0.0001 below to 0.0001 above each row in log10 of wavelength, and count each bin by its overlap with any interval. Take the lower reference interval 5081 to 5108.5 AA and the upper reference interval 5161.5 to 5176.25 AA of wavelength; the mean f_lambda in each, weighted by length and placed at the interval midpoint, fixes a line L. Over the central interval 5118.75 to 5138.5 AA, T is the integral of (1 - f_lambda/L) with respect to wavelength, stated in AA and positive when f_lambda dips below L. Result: 0.6 AA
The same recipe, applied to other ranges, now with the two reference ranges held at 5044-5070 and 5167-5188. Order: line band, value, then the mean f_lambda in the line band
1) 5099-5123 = 1.5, 11.6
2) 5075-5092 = 0.1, 12.2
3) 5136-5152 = 1.1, 11.5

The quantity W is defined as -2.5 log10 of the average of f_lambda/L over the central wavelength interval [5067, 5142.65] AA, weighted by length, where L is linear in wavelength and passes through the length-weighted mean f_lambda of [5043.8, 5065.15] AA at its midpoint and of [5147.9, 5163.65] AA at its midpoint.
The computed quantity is -0.011 mag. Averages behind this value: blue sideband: 12.3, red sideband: 11.1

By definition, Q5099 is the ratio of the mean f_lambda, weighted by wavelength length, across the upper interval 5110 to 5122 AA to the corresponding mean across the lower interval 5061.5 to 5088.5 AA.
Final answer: 0.97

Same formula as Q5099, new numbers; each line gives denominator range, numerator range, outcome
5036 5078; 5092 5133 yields 0.94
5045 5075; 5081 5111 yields 0.94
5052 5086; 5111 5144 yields 0.94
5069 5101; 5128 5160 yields 0.93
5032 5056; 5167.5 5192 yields 1.03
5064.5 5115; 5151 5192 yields 1.01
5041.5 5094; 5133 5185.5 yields 0.96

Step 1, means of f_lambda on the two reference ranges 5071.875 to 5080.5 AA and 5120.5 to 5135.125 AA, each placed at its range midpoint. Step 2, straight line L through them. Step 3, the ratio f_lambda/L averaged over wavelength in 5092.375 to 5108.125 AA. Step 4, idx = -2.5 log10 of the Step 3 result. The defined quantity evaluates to 0.04 mag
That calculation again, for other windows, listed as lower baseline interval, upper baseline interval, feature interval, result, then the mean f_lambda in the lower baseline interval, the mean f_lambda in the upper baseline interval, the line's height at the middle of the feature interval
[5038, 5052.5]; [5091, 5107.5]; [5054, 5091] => -0.07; 11.9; 11.5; 11.7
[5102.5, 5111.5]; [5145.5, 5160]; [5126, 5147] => -0.05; 11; 11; 11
